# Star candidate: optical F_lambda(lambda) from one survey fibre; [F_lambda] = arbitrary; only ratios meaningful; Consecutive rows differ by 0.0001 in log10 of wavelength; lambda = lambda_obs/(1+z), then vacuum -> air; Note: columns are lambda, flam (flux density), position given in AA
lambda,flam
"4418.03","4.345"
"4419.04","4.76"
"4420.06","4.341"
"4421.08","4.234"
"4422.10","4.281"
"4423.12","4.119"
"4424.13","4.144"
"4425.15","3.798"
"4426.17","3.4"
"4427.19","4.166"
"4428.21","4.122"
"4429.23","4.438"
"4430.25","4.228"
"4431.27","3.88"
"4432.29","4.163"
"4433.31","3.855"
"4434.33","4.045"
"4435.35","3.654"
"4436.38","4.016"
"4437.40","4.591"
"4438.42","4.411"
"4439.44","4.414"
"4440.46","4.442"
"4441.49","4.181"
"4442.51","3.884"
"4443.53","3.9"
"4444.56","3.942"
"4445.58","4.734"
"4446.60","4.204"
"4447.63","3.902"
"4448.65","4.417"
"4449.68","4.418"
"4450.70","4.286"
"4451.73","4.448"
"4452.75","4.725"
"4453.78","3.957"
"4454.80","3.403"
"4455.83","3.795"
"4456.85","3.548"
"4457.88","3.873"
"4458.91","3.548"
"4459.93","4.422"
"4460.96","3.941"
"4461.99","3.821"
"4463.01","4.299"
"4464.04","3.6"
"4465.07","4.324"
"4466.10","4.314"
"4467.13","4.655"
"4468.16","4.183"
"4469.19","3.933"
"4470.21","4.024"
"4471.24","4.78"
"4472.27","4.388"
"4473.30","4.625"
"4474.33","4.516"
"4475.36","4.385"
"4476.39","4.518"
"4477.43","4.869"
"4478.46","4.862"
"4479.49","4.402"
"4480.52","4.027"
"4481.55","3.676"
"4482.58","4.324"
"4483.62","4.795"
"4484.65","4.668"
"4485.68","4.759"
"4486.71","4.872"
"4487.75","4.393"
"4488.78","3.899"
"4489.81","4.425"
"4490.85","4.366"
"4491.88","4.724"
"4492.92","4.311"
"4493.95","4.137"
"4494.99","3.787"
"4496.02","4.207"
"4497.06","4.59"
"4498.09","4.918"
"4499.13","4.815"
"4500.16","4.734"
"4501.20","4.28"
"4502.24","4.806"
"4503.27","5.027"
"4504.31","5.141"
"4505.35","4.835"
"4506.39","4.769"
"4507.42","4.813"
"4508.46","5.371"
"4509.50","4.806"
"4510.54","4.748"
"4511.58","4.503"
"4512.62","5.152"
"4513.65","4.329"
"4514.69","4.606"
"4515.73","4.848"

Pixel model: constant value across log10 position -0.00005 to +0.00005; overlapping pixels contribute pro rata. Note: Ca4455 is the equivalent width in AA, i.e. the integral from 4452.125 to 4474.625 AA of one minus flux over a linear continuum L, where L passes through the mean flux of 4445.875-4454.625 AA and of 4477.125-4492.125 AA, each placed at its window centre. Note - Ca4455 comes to 1.17 AA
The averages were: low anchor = 4.27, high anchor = 4.46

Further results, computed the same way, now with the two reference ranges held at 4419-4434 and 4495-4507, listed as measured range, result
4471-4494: 0.4 AA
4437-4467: 1.2 AA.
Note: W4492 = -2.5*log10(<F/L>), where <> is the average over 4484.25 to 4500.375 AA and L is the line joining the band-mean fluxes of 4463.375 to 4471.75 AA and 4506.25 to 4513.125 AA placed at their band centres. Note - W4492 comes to 0.034 mag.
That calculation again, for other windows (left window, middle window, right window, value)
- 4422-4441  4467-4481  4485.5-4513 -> 0.00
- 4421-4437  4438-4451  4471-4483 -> -0.02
